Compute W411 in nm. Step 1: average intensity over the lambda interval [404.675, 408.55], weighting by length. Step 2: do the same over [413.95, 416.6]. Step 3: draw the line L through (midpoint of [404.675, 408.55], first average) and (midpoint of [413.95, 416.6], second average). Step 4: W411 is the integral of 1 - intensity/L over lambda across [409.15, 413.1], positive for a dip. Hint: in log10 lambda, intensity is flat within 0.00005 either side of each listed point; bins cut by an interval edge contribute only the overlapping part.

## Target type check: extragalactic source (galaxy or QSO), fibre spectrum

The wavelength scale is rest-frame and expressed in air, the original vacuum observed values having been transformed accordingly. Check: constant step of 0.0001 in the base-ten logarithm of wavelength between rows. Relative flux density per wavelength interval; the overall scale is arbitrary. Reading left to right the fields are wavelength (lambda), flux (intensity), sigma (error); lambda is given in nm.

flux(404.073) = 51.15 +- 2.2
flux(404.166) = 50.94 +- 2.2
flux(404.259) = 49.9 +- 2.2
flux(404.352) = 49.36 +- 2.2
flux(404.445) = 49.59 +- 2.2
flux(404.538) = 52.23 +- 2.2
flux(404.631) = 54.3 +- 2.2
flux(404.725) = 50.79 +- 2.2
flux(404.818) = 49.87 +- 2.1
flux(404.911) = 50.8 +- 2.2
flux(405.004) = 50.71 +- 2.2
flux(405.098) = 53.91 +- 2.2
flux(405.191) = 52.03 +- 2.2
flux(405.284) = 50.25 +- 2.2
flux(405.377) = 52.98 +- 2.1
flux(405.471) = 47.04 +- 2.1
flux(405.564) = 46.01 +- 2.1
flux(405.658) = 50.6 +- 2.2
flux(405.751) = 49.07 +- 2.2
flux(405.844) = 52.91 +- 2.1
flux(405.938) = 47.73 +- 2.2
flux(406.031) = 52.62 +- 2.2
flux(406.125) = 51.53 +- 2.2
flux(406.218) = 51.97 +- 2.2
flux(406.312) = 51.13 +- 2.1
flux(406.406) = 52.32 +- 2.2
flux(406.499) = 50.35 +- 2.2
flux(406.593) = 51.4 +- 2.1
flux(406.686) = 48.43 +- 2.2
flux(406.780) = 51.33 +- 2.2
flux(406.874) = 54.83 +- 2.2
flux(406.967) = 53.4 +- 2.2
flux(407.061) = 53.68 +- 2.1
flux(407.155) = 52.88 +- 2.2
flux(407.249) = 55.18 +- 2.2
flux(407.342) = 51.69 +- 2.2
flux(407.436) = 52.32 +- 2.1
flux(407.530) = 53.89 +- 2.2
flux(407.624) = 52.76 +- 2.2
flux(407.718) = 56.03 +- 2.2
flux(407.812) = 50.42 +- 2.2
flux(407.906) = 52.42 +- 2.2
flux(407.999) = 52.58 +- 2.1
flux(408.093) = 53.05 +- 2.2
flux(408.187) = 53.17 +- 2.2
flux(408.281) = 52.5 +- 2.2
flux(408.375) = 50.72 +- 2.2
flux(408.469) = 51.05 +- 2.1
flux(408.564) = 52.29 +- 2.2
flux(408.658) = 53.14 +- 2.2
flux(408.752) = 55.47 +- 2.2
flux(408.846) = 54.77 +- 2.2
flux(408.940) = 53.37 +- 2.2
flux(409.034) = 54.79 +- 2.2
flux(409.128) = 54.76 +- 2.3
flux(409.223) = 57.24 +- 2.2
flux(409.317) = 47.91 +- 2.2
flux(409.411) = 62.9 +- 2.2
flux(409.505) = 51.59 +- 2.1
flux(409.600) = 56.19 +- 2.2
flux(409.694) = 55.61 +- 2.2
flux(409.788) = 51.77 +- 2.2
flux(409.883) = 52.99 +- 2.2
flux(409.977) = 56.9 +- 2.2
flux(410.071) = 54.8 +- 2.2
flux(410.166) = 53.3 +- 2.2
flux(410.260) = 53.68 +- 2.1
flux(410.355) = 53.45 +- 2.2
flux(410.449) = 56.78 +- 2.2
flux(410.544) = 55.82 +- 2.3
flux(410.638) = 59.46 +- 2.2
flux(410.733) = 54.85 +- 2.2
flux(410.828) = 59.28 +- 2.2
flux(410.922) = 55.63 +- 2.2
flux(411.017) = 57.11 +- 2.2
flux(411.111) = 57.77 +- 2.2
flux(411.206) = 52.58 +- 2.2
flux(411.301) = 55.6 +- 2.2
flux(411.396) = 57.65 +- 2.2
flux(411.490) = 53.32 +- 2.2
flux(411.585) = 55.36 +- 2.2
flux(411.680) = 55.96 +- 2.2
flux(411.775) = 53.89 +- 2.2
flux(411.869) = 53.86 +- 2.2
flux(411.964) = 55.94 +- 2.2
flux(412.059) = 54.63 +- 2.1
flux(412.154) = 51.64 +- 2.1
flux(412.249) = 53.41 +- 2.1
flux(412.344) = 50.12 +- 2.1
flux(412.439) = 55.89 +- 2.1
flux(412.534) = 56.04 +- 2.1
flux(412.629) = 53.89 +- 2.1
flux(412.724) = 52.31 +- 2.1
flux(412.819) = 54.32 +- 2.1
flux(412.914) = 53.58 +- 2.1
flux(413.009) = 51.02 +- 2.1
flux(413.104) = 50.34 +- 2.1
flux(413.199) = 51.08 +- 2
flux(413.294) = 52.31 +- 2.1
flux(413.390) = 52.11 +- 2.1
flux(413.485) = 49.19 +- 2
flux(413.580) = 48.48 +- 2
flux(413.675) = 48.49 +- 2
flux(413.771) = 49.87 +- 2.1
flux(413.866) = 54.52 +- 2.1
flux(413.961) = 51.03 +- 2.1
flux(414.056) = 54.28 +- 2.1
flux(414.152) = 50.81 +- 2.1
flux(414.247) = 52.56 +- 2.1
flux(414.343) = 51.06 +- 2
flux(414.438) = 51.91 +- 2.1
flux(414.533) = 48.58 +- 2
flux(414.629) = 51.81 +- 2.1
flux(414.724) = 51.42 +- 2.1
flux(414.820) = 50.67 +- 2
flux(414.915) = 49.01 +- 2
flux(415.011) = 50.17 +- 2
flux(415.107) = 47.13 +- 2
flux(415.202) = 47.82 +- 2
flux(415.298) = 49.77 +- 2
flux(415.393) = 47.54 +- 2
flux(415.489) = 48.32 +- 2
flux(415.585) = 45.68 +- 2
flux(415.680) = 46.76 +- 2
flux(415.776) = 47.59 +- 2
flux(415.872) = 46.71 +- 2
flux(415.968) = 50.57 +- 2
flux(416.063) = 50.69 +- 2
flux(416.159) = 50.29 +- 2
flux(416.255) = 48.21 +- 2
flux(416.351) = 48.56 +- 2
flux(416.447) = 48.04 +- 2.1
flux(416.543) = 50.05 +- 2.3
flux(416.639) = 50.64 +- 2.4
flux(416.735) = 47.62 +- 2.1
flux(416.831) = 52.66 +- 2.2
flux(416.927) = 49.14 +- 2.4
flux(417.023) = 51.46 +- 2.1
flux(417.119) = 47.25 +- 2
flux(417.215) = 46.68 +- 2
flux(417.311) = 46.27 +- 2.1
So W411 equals -0.33 nm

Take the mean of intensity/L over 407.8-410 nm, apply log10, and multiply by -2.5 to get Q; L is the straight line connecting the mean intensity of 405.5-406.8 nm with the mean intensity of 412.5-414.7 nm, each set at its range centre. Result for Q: -0.057 mag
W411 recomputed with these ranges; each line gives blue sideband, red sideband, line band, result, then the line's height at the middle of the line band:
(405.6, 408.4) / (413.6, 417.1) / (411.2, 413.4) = -0.13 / 50.6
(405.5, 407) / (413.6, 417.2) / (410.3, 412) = -0.19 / 50.2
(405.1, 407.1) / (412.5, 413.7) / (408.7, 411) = -0.16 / 51.5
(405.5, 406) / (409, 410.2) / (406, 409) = -0.05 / 51.8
